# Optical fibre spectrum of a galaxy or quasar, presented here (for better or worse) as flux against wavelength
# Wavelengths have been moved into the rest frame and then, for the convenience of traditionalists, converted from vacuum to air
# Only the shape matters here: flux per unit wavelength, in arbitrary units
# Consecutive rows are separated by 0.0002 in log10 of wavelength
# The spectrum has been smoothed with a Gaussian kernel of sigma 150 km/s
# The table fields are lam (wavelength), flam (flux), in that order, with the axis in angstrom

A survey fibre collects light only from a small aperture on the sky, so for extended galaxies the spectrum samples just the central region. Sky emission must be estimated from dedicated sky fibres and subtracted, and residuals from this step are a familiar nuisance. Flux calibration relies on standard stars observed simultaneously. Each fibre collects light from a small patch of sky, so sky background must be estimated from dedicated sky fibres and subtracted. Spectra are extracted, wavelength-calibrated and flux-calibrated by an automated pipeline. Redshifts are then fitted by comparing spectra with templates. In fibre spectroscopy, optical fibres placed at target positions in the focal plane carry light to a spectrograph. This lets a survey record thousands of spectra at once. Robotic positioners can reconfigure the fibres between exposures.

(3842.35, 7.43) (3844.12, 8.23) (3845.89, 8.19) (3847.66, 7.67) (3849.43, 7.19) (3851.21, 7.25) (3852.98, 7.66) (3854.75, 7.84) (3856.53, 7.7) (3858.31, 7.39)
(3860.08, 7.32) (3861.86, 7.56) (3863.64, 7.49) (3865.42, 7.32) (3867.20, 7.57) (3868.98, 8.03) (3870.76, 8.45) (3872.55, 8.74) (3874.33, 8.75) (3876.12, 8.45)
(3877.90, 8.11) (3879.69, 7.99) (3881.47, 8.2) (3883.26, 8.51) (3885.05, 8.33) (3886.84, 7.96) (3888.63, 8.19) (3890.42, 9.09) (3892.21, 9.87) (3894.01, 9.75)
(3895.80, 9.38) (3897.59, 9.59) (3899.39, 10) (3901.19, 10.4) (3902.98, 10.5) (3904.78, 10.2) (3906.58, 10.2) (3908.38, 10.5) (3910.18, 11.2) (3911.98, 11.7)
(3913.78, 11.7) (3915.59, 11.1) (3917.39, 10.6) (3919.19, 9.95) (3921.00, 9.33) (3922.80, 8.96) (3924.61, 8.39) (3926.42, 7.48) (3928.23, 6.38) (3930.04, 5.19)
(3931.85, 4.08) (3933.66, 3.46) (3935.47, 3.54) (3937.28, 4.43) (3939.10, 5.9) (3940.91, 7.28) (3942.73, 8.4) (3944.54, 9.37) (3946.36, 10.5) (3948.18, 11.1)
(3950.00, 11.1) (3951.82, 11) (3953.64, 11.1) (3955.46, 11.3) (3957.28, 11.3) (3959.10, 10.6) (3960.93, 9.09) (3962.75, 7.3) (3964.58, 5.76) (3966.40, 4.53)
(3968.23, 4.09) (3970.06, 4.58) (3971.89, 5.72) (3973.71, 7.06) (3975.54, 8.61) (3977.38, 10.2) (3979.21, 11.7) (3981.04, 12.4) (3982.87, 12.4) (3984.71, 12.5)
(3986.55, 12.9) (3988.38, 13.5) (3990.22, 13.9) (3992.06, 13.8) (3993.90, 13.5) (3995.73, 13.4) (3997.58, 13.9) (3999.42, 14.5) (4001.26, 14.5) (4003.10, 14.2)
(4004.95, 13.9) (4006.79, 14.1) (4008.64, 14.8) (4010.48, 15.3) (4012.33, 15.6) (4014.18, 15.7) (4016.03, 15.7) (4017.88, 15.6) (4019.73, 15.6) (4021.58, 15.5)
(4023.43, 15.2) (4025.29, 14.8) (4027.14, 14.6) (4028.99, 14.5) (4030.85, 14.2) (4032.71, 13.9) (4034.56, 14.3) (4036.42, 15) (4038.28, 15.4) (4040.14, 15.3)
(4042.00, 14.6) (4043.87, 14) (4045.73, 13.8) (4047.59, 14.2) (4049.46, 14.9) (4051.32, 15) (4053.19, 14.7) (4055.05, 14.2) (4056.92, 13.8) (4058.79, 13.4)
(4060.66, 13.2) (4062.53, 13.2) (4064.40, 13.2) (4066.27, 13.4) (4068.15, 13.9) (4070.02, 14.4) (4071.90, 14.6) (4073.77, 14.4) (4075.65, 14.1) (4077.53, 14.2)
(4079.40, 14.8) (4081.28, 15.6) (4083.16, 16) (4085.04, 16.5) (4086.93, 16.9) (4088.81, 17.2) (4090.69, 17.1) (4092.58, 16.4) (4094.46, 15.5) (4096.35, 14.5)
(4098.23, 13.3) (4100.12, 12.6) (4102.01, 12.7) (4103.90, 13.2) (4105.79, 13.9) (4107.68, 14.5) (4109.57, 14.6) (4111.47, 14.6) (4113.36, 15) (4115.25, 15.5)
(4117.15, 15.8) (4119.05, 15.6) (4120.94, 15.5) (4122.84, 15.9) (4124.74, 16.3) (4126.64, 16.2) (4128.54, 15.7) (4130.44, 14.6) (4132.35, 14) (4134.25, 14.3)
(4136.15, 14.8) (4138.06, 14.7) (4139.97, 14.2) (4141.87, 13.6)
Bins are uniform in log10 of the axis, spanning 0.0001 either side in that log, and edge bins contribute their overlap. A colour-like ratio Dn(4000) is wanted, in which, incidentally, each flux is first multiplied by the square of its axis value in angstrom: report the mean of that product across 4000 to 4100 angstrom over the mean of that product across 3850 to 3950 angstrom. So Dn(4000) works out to 1.9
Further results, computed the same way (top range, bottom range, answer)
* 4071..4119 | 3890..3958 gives 1.79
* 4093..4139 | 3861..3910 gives 1.86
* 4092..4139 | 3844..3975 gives 1.96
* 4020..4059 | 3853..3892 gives 1.96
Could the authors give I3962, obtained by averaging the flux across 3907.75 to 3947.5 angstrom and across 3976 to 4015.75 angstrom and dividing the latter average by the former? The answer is 1.67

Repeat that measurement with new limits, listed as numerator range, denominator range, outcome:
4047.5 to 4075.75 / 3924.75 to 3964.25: 1.74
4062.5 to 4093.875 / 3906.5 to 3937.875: 1.84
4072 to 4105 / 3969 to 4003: 1.29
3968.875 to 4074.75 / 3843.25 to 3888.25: 1.72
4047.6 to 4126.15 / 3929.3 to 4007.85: 1.50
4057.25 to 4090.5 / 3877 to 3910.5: 1.57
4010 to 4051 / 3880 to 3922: 1.52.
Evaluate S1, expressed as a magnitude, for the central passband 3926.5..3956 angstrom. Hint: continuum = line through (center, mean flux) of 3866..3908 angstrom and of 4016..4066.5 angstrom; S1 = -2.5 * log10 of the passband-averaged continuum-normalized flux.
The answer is 0.39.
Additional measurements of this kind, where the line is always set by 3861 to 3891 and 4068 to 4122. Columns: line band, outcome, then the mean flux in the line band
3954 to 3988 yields 0.22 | 9.11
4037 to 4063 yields -0.06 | 14.3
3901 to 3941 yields 0.13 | 8.35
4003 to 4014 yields -0.20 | 14.8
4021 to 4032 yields -0.15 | 14.8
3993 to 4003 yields -0.17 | 14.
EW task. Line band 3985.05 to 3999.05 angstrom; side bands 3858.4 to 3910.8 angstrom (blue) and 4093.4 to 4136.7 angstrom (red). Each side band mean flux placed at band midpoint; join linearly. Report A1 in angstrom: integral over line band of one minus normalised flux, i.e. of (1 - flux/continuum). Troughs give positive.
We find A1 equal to -2.4 angstrom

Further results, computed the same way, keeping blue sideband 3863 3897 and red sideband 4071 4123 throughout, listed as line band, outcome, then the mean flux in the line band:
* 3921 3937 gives 6.2 angstrom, 6.07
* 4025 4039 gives -1.6 angstrom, 14.6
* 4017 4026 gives -1.9 angstrom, 15.3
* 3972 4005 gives -1.8 angstrom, 12.4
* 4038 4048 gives -0.9 angstrom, 14.5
